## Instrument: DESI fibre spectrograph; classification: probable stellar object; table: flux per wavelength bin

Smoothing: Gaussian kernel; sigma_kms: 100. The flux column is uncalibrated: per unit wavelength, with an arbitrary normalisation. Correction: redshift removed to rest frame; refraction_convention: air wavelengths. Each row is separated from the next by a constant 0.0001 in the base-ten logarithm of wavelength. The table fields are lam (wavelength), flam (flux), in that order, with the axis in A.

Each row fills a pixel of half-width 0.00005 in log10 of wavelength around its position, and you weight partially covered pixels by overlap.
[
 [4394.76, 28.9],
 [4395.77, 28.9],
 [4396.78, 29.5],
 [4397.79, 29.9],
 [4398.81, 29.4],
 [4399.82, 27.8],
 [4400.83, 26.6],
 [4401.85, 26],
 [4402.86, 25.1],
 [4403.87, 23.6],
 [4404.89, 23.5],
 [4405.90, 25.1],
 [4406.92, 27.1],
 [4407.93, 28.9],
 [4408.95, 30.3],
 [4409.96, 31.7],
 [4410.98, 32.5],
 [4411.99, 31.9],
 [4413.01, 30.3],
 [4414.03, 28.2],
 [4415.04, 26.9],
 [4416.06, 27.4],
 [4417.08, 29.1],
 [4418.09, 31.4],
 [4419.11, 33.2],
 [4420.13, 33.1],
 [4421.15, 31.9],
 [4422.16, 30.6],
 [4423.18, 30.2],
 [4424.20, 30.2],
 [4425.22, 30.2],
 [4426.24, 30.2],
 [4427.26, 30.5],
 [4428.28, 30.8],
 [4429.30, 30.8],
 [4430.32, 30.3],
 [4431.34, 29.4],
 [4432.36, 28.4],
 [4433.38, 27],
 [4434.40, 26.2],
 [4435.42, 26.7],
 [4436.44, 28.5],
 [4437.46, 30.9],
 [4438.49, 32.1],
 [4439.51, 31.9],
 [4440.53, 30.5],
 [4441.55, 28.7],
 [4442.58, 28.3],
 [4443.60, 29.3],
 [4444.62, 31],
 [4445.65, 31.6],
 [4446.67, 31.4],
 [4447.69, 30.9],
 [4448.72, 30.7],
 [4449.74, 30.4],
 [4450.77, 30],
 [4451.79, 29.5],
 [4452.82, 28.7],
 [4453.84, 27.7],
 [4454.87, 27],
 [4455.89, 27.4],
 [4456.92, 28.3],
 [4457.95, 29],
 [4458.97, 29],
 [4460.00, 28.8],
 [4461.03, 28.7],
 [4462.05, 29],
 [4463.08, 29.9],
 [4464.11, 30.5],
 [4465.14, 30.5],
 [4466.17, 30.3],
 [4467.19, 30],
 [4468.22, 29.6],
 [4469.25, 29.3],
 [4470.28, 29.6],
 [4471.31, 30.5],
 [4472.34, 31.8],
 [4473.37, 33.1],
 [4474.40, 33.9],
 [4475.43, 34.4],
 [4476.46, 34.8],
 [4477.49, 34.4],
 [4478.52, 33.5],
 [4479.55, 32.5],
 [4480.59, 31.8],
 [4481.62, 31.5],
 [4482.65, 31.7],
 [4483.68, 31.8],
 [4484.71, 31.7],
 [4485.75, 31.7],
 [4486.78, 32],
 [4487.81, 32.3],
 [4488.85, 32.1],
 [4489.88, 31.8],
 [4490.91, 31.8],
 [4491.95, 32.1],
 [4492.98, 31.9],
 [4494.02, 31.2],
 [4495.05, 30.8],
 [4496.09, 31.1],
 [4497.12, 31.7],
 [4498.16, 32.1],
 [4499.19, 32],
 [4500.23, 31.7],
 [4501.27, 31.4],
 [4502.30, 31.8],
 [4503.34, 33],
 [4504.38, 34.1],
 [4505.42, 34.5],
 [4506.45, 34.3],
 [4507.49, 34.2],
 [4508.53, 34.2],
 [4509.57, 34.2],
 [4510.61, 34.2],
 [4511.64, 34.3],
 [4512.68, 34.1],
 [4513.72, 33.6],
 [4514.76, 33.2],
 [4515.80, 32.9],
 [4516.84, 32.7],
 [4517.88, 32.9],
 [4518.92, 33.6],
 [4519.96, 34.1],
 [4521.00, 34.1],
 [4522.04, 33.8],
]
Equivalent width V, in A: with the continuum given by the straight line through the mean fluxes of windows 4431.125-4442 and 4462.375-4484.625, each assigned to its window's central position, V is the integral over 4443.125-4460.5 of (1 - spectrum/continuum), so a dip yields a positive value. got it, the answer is 0.4 A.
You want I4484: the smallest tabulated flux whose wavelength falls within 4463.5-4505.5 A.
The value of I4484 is 29.3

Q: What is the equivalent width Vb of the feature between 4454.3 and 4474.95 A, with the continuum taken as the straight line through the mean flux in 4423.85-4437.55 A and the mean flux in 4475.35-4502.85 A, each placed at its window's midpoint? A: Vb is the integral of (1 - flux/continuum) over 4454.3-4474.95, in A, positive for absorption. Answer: 0.7 A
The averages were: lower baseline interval 29.2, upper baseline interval 32.1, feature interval 29.8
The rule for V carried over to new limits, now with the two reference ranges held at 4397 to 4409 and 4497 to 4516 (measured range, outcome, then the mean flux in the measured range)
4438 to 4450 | -0.5 A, 30.6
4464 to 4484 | -0.3 A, 31.8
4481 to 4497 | 0.2 A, 31.7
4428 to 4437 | 0.0 A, 28.7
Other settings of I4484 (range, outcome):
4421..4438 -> 26.2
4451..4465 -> 27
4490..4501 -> 30.8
